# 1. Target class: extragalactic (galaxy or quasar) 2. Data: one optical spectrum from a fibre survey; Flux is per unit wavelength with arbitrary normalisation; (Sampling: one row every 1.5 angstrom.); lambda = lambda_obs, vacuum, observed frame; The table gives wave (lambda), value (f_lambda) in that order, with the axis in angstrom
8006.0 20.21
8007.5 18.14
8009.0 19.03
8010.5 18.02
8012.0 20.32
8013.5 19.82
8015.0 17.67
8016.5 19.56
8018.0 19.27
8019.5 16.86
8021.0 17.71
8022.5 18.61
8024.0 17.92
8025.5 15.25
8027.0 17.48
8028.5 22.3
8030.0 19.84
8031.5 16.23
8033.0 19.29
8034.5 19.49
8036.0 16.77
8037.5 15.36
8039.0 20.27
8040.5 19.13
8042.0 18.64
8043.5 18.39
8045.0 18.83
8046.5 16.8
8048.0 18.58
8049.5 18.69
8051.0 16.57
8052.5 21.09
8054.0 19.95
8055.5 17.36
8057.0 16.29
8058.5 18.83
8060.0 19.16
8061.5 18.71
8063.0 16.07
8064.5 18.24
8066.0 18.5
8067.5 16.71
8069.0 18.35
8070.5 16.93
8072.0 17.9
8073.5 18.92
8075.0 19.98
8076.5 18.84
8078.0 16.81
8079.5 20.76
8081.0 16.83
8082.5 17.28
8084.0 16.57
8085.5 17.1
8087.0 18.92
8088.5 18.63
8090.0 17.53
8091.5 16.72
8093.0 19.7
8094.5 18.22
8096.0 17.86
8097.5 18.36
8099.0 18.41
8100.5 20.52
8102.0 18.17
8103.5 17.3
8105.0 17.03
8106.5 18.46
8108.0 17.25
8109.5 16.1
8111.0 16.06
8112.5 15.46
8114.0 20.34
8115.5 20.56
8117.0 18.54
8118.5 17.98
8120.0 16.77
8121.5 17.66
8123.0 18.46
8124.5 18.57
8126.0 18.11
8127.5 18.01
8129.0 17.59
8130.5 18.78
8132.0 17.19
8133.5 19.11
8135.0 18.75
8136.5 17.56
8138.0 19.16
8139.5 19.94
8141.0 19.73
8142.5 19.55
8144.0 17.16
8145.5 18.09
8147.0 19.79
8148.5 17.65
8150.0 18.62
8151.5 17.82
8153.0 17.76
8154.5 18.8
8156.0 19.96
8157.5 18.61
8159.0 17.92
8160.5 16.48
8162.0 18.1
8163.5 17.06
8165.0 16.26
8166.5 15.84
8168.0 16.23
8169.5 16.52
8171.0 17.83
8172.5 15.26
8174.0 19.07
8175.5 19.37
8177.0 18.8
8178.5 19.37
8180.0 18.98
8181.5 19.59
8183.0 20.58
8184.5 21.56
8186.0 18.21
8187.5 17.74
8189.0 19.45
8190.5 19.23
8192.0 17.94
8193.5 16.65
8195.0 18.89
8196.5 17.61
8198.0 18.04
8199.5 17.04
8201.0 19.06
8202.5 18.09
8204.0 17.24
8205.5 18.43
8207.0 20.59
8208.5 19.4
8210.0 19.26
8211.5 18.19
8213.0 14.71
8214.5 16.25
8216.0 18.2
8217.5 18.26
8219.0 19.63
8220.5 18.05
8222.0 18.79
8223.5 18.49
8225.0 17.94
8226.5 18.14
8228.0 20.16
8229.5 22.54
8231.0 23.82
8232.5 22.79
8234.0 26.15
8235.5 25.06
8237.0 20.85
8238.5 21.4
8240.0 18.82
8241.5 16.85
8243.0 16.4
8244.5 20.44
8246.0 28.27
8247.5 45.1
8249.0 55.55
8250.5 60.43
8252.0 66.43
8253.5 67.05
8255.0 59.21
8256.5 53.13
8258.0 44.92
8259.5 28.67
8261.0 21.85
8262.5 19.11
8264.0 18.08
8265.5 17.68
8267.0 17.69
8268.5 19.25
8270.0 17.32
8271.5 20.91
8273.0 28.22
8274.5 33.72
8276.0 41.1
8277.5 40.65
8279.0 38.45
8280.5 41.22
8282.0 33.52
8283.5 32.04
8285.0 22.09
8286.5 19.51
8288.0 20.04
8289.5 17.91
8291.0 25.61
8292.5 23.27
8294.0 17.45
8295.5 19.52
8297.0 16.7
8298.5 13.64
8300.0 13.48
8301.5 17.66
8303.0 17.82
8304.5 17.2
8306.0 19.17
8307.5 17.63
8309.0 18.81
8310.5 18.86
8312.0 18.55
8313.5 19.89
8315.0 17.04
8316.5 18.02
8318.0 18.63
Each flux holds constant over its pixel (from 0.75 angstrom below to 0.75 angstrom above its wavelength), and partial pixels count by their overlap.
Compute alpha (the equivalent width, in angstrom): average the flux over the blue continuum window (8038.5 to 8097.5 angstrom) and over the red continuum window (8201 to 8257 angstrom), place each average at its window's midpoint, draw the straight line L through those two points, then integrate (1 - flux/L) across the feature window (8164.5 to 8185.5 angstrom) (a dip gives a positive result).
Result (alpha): 5.0 angstrom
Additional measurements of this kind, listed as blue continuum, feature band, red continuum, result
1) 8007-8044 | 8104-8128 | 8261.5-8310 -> 2.6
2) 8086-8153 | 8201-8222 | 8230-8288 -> 6.8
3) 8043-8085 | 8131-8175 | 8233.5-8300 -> 9.8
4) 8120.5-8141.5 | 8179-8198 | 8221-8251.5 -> 3.2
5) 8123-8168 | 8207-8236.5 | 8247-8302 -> 6.9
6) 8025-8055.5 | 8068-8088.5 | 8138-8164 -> 0.4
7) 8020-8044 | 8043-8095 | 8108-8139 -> 0.1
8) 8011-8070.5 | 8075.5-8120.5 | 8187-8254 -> 4.5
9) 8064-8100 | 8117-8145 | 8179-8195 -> 0.3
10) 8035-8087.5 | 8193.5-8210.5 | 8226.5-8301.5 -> 4.7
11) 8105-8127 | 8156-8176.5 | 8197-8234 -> 1.2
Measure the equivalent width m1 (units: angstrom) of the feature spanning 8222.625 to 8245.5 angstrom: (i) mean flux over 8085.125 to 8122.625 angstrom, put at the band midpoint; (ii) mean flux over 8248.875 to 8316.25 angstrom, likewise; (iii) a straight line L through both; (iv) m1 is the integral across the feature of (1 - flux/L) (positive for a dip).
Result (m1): 4.0 angstrom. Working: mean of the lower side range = 18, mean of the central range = 20.7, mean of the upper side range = 27.8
